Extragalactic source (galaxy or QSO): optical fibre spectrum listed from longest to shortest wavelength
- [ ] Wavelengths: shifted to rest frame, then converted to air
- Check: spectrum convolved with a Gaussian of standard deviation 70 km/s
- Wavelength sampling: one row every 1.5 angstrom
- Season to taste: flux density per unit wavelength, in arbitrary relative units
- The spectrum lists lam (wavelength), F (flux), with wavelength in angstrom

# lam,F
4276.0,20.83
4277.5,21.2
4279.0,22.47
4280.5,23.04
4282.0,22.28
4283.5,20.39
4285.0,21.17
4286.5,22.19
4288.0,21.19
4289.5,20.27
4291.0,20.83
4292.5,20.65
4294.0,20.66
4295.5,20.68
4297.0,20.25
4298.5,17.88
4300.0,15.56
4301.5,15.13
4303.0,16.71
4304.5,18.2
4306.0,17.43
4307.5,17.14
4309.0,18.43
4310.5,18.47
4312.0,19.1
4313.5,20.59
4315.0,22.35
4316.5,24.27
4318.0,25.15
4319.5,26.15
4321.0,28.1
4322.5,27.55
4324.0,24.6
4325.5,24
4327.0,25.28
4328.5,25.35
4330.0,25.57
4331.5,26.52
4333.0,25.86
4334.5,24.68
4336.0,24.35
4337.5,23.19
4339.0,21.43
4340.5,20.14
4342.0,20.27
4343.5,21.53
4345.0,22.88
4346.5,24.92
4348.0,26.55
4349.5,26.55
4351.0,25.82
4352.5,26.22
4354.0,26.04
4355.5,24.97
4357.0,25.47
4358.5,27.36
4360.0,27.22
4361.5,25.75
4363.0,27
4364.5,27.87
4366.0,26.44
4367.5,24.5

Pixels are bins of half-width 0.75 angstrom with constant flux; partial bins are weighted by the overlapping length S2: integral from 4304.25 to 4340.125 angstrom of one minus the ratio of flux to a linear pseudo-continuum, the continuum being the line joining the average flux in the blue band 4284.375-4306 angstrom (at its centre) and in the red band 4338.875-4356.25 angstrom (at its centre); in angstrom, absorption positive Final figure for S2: -2.2 angstrom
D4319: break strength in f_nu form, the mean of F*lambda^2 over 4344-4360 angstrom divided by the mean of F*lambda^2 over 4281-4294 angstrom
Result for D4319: 1.25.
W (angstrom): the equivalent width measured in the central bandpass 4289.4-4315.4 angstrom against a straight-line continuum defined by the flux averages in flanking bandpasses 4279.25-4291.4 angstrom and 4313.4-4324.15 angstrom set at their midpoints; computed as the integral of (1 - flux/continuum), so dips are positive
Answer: 4.98 angstrom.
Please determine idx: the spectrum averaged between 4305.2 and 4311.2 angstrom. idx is 17.9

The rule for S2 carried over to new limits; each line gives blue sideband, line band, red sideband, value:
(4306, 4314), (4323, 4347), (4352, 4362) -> -1.4 angstrom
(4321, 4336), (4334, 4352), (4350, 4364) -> 1.6 angstrom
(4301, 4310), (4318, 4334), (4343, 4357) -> -3.8 angstrom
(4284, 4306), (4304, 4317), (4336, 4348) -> 0.6 angstrom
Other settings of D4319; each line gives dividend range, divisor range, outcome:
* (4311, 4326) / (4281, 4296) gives 1.16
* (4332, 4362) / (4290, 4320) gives 1.27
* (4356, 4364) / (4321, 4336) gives 1.05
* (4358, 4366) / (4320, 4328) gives 1.06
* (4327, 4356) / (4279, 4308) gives 1.27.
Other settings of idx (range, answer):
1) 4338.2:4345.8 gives 21.3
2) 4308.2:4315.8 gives 19.8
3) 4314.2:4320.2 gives 24.4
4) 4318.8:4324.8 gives 26.6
